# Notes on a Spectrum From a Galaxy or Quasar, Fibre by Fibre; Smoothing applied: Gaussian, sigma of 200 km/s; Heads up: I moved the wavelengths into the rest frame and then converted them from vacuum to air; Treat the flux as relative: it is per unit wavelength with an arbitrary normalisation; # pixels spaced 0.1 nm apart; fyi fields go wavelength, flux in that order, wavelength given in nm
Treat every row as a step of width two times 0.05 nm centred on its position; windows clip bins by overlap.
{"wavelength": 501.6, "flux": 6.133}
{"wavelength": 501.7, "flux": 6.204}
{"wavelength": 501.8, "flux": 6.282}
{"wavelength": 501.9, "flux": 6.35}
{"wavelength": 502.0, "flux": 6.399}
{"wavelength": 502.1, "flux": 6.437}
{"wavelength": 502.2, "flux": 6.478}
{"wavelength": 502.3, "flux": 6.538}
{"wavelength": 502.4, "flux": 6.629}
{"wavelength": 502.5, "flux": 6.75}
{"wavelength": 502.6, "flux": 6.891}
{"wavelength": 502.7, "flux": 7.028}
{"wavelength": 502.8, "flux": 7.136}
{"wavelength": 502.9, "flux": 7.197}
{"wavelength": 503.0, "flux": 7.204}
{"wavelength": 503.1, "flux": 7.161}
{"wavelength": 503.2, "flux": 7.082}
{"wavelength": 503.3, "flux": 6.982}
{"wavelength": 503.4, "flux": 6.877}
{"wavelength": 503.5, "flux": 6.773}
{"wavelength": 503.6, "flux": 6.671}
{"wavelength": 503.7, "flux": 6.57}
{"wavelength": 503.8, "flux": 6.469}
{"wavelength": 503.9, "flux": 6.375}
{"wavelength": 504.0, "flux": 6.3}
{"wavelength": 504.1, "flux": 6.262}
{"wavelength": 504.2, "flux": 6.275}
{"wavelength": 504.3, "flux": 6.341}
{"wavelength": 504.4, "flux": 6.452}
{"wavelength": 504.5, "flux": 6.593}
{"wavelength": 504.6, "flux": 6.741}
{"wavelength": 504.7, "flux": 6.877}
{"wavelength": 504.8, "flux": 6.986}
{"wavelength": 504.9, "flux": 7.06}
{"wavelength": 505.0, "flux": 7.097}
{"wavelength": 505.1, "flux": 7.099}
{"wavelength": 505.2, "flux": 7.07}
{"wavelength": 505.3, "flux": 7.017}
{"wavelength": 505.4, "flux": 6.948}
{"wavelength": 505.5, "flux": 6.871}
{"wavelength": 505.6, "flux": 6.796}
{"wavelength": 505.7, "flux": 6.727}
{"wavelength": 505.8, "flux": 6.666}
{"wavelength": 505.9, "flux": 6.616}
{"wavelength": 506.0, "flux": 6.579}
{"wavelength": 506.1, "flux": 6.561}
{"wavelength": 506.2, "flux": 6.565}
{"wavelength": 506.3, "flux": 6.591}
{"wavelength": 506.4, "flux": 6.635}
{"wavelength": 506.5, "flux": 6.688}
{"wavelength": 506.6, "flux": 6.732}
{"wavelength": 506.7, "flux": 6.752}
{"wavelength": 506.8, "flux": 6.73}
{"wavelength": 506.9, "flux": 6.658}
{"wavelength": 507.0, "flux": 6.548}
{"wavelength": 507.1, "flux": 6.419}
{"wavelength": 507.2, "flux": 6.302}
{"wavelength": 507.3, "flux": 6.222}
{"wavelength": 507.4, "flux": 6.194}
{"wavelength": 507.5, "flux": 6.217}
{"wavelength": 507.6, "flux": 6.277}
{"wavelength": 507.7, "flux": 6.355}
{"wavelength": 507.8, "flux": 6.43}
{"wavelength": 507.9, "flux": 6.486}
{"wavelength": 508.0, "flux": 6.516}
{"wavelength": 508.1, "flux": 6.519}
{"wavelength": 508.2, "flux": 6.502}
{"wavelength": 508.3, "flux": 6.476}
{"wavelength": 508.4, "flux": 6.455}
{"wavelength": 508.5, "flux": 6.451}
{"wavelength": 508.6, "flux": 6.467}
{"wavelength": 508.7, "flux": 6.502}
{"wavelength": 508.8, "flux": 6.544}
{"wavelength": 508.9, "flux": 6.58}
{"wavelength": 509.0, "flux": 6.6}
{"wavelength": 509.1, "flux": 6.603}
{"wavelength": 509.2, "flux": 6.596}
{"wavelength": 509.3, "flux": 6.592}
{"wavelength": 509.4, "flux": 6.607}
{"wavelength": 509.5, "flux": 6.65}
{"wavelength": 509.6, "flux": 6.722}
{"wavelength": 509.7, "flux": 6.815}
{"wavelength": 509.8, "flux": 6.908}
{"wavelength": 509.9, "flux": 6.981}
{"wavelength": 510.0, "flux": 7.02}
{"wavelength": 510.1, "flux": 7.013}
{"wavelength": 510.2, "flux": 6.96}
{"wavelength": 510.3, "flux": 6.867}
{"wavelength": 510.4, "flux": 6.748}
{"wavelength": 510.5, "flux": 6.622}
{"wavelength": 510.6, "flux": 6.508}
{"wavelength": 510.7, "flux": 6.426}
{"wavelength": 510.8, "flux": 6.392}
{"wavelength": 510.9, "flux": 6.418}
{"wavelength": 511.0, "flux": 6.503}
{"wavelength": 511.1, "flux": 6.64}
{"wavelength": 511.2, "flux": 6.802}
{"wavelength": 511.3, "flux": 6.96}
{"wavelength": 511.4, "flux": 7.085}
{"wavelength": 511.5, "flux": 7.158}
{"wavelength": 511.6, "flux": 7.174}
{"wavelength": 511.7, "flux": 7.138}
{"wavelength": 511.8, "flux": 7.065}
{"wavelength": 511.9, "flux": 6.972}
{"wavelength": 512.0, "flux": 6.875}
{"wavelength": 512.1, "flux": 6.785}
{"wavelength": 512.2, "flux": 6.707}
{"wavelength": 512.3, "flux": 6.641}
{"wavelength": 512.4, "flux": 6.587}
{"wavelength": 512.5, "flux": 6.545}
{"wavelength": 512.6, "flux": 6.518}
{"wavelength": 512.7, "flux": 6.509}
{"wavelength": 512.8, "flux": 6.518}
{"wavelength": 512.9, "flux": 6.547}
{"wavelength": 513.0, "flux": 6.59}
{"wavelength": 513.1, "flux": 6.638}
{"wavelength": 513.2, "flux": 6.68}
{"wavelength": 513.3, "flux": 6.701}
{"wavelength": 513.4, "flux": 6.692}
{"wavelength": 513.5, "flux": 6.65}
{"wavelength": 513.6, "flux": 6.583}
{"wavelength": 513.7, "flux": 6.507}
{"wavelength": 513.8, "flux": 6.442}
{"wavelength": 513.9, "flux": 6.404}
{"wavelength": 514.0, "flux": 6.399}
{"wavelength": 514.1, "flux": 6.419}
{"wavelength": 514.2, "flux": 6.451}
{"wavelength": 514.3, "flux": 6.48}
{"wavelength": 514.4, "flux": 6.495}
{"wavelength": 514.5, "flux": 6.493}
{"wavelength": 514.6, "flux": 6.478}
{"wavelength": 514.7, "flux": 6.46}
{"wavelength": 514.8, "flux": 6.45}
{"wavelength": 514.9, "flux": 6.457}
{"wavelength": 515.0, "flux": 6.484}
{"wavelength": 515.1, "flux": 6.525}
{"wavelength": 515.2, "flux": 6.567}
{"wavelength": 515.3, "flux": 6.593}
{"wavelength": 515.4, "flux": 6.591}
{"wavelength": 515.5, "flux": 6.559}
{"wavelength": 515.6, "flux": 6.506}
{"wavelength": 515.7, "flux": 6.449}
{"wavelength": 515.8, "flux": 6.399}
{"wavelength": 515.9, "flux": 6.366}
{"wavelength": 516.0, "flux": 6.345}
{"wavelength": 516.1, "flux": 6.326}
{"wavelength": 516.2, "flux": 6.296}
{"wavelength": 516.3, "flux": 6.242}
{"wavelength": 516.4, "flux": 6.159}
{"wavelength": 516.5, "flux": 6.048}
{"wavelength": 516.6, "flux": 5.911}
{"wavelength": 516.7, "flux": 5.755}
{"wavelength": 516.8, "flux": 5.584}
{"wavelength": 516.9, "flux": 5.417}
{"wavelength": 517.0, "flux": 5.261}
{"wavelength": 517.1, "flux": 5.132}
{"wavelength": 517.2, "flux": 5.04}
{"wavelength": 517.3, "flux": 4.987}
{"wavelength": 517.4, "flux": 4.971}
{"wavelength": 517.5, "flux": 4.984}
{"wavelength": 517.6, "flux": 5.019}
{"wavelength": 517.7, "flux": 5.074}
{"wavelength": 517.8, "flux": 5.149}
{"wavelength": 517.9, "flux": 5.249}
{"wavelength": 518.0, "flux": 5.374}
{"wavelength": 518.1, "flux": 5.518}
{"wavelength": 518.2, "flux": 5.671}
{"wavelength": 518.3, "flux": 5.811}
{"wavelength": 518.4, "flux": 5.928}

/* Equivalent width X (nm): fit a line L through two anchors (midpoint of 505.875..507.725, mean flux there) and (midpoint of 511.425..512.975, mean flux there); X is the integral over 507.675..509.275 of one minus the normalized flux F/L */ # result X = 0.02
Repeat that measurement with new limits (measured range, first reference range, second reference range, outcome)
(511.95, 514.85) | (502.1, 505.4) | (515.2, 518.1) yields -0.25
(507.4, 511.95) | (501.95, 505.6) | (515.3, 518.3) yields -0.26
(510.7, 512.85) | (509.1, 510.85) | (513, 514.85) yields -0.04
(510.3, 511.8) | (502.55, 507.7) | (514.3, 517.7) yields -0.10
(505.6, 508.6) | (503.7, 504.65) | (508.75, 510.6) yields 0.04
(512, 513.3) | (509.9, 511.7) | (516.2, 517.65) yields -0.04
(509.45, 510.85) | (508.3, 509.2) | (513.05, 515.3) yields -0.05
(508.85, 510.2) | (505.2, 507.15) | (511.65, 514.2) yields -0.02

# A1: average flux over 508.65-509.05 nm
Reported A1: 6.56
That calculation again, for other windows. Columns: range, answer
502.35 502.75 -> 6.82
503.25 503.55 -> 6.88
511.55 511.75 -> 7.16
